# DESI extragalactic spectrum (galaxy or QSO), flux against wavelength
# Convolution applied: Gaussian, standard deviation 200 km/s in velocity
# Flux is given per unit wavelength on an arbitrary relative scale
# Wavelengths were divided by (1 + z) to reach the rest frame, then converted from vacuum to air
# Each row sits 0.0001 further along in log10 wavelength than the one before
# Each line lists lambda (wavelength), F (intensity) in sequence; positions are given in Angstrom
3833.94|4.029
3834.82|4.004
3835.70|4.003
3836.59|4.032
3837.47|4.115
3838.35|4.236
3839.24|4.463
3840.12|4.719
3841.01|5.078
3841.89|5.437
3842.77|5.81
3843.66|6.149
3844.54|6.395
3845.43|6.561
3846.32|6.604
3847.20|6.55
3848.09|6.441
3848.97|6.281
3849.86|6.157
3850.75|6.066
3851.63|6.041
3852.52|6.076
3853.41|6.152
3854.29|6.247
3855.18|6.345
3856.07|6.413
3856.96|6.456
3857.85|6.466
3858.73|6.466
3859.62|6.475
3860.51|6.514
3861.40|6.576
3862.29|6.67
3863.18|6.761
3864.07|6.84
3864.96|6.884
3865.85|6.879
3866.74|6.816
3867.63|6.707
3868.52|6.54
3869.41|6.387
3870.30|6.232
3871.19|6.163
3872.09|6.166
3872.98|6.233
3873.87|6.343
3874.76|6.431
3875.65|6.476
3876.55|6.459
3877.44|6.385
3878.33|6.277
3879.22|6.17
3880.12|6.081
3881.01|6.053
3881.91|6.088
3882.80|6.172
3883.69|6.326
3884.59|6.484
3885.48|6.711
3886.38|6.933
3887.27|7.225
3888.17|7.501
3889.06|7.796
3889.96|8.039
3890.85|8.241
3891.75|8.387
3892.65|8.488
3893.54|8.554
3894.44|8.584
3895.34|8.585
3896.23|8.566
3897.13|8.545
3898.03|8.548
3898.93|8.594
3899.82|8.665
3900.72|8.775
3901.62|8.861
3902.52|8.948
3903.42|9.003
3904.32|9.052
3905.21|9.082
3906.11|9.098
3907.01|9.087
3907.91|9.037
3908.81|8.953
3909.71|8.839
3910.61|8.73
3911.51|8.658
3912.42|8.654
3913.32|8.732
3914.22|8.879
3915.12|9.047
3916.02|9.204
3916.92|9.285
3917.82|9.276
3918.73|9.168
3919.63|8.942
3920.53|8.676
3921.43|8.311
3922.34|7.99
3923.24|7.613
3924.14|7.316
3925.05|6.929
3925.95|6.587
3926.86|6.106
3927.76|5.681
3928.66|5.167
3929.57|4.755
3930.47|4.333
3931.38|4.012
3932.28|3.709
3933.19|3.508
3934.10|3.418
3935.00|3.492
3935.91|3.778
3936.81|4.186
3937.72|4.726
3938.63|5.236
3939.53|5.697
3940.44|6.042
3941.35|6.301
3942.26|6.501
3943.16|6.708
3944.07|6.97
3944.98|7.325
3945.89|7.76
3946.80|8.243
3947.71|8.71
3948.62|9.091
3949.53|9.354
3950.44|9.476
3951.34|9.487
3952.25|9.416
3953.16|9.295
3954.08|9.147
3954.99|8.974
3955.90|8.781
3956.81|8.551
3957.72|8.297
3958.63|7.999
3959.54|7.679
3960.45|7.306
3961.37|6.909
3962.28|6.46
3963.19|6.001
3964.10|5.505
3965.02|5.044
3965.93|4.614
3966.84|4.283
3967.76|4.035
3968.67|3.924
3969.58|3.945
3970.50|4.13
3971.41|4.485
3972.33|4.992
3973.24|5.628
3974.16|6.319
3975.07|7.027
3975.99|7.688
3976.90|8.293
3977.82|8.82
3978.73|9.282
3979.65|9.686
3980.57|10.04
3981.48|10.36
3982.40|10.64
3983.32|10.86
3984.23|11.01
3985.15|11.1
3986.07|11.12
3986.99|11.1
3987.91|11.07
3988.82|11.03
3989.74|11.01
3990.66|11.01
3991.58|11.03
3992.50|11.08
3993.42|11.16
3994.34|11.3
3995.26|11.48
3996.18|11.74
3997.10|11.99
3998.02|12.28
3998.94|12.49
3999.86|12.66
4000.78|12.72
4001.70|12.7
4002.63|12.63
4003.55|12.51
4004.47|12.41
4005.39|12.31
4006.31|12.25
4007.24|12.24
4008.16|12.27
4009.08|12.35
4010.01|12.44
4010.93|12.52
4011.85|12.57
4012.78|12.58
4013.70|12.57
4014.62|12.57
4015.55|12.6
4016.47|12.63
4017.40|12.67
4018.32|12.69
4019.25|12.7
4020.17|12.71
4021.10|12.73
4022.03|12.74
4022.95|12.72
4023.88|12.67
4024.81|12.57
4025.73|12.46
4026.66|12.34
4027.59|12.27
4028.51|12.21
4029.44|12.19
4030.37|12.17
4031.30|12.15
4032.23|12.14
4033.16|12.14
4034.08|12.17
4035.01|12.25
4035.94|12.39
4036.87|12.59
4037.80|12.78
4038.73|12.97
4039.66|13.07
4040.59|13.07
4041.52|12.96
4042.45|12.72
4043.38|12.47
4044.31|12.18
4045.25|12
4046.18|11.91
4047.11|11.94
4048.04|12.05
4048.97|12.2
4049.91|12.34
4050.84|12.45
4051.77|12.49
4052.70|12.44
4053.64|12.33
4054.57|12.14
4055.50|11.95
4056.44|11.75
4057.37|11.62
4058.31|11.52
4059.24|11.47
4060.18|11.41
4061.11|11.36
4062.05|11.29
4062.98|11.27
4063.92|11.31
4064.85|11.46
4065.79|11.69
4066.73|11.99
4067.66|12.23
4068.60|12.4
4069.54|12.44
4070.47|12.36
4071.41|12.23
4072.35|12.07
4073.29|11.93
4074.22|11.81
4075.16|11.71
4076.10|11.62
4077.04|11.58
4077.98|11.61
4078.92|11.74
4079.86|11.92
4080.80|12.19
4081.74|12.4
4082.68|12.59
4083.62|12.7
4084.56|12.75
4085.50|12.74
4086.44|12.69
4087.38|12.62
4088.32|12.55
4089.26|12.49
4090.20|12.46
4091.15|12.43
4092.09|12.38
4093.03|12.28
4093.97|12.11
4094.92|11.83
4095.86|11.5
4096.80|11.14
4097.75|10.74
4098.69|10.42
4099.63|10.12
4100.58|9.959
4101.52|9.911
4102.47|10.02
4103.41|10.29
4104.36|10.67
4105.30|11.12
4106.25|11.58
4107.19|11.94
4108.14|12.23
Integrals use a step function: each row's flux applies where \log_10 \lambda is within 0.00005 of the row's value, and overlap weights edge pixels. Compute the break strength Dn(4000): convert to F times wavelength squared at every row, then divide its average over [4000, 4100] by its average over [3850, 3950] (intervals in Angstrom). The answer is 1.85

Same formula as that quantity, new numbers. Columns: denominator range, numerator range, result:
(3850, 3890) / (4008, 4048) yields 2.08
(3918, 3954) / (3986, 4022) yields 1.87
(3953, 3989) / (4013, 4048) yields 1.66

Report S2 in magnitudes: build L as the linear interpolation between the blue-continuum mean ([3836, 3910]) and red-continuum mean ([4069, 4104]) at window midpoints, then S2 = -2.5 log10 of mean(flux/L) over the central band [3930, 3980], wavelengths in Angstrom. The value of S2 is 0.32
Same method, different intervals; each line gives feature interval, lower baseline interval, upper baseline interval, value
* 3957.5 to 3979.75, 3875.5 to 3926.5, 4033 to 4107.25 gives 0.46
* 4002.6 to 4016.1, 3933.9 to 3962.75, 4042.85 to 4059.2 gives -0.22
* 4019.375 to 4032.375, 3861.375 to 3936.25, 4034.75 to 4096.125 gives -0.13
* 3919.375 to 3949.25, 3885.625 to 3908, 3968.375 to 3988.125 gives 0.33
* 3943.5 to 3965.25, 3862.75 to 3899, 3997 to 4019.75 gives 0.26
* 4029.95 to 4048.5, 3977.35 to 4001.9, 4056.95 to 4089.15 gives -0.07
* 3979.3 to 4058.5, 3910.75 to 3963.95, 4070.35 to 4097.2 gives -0.21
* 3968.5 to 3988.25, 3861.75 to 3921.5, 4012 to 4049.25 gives 0.28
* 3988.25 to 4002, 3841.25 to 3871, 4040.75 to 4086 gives -0.15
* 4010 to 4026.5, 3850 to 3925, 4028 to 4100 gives -0.16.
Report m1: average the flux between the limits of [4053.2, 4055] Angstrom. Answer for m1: 12.3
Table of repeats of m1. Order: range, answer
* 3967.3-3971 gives 4.02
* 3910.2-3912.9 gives 8.66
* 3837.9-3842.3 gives 4.78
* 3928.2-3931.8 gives 4.57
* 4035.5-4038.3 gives 12.6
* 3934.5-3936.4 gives 3.66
